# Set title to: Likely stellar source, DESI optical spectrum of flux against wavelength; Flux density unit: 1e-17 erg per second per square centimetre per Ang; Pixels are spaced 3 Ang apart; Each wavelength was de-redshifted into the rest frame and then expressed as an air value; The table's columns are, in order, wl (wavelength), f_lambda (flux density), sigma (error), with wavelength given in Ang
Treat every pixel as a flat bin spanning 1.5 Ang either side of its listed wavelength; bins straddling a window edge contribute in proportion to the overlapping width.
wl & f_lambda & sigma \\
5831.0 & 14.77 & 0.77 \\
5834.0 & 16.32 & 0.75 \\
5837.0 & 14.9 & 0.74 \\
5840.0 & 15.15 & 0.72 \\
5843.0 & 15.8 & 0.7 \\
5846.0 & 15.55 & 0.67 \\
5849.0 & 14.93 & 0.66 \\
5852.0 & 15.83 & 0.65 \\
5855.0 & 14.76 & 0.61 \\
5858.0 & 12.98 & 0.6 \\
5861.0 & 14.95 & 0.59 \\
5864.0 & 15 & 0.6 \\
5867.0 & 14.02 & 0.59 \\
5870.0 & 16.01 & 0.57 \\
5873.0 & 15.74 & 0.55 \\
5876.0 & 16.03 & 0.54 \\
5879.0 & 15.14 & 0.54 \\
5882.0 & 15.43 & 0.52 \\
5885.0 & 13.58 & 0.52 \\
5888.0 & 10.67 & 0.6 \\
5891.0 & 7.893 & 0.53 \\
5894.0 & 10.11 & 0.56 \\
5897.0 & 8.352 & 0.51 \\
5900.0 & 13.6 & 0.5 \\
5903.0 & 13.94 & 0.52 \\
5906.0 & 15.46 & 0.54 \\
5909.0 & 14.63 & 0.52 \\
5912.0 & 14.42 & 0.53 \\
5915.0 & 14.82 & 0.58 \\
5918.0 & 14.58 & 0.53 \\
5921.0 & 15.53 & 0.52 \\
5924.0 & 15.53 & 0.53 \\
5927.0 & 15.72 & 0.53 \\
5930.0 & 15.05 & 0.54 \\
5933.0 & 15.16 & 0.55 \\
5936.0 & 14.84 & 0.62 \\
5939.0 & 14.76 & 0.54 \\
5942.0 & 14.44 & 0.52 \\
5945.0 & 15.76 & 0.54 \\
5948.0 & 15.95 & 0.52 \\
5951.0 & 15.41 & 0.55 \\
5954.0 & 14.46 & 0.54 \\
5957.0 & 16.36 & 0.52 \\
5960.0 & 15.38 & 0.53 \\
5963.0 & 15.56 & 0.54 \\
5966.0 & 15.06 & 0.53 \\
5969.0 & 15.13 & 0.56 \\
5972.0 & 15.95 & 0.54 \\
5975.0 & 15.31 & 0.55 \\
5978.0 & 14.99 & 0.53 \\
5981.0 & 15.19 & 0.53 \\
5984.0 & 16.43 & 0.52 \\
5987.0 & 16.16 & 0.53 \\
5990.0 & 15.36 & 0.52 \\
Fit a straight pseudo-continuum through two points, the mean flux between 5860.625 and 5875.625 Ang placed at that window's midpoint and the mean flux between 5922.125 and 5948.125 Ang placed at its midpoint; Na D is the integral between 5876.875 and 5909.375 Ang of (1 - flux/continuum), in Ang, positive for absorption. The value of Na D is 5.6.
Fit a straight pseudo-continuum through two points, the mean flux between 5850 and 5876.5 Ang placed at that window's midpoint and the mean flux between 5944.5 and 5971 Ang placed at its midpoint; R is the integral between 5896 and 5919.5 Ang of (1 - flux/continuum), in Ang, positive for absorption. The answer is 2.1 Ang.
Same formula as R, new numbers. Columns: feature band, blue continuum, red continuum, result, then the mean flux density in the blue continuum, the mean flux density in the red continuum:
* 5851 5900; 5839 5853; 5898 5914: 4.5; 15.4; 14.2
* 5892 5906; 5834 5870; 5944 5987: 3.1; 15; 15.5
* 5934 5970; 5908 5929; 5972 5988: 0.2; 15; 15.6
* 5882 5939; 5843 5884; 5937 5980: 5.9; 15.1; 15.3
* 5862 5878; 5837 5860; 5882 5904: -2.6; 15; 11.4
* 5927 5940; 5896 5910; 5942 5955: -0.3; 13.3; 15.3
